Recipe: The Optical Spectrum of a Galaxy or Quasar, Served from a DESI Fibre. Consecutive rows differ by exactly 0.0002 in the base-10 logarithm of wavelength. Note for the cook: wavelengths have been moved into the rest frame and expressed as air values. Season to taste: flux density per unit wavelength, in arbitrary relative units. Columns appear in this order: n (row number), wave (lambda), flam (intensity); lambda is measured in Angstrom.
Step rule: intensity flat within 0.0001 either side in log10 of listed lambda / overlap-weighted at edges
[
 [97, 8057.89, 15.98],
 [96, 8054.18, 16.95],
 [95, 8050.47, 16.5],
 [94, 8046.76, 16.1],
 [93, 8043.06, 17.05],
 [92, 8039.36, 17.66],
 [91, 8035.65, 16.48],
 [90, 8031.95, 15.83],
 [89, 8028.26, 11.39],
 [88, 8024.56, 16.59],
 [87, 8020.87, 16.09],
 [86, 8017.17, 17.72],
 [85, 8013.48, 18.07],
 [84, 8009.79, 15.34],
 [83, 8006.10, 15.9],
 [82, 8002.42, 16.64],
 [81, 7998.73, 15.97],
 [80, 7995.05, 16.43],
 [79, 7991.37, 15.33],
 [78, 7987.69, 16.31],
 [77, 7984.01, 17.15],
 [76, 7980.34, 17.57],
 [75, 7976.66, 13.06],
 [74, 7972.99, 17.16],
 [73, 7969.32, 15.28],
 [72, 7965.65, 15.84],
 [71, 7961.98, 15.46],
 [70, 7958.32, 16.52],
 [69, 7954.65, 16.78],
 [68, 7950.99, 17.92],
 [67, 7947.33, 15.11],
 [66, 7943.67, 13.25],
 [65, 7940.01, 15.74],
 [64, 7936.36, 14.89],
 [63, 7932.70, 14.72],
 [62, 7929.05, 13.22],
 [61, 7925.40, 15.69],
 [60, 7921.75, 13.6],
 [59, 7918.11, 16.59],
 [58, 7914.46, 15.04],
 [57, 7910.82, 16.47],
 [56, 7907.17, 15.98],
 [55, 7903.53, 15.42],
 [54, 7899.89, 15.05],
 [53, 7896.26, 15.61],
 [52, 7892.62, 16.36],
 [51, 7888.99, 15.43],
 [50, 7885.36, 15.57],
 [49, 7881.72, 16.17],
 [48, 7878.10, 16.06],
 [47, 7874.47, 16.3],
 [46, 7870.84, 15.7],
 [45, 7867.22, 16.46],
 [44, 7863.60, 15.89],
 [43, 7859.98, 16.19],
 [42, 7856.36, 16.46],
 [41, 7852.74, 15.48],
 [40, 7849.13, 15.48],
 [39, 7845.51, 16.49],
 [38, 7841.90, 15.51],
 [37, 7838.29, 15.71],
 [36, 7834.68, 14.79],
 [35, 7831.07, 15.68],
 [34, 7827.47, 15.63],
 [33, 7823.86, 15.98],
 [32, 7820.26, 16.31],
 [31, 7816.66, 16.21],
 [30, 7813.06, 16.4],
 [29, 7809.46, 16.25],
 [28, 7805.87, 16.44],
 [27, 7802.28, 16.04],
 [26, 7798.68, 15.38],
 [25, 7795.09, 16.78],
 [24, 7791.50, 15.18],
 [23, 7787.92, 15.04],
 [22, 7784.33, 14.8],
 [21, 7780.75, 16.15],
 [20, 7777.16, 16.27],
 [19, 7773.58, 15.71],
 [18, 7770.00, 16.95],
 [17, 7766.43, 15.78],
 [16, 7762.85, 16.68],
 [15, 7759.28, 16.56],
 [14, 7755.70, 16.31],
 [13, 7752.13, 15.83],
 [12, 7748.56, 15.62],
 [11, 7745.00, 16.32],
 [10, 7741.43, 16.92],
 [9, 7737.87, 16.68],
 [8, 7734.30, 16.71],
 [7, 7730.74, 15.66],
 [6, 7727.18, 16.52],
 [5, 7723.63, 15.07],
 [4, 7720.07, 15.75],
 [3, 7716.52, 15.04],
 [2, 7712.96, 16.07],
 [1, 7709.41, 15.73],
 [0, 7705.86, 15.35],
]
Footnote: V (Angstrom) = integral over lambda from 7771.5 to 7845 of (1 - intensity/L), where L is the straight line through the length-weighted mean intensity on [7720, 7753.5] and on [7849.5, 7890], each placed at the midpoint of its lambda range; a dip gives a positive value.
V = 0.98 Angstrom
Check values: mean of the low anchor 16.1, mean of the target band 15.8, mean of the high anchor 16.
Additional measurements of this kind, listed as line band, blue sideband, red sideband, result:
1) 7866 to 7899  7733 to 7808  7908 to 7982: -0.5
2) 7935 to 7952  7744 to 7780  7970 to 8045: 1.0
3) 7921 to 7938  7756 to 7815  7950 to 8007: 1.8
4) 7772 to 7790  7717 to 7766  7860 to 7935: 0.5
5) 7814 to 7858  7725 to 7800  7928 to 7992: 0.3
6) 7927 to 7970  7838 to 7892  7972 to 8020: 2.1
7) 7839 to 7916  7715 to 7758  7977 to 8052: 1.3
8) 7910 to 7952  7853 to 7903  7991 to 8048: 2.4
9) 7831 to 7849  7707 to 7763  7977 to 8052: 0.6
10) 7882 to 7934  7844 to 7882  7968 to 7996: 2.2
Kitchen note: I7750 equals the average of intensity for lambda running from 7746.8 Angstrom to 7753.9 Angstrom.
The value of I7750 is 15.7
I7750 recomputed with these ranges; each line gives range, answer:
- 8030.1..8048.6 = 16.6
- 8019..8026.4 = 16.3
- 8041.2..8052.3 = 16.6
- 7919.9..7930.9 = 14.2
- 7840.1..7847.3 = 16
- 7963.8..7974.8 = 16.1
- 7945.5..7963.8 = 16.4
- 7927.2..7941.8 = 14.6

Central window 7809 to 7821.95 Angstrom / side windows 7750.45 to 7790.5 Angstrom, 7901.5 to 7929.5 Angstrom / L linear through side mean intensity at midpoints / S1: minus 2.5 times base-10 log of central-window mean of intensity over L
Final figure -0.03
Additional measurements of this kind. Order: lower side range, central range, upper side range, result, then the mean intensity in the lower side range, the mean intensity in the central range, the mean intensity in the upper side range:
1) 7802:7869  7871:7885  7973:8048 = 0.00 mag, 16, 16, 16.2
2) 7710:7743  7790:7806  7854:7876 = 0.01 mag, 16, 15.9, 16.1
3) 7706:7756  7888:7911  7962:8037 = 0.02 mag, 16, 15.7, 16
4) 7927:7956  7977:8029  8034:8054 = 0.00 mag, 15.2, 16.2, 16.8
